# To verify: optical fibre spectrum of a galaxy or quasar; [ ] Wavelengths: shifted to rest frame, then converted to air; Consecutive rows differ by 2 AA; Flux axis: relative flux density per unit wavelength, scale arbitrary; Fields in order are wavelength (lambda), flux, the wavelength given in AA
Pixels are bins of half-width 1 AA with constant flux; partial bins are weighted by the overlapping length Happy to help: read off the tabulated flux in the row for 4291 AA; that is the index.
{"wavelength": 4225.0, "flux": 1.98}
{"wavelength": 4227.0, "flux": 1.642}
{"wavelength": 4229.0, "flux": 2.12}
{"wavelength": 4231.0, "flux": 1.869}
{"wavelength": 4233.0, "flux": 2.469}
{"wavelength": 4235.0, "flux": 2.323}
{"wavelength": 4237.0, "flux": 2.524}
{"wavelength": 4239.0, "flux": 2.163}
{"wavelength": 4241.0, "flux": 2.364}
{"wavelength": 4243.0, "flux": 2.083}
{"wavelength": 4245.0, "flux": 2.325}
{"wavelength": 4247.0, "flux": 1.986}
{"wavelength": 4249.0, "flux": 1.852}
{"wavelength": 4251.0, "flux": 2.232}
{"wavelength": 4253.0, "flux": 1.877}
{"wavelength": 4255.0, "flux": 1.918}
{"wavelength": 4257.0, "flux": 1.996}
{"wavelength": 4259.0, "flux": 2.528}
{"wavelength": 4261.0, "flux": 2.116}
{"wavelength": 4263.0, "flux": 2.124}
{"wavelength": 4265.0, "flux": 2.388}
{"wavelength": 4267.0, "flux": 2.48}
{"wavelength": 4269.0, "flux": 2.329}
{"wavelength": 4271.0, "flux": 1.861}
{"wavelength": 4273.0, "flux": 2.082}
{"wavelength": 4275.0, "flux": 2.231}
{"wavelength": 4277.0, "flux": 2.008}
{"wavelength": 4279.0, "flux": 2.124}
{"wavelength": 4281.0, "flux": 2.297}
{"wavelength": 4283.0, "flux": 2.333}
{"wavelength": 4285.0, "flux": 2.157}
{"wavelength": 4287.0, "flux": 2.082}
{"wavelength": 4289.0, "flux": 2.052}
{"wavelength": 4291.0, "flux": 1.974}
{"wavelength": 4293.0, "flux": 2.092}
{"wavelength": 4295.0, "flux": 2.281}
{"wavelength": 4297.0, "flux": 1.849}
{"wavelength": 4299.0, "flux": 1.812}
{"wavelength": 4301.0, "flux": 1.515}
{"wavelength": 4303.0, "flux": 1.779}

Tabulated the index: 1.974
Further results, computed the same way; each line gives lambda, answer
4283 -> 2.333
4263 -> 2.124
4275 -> 2.231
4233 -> 2.469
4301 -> 1.515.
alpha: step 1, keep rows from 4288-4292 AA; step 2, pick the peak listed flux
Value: 2.052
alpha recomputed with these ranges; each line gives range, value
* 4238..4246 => 2.364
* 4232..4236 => 2.469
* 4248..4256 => 2.232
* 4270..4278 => 2.231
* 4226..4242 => 2.524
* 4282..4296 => 2.333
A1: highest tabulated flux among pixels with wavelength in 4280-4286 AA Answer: 2.333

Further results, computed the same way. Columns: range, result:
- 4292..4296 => 2.281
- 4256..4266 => 2.528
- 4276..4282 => 2.297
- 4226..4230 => 2.12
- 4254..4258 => 1.996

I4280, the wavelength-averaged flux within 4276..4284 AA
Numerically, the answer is 2.19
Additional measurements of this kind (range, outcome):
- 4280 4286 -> 2.26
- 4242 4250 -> 2.06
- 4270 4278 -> 2.05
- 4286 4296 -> 2.1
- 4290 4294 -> 2.03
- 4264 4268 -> 2.43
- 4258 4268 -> 2.33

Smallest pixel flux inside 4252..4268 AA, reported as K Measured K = 1.877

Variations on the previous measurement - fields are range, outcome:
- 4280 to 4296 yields 1.974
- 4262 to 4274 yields 1.861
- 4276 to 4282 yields 2.008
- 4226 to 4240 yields 1.642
